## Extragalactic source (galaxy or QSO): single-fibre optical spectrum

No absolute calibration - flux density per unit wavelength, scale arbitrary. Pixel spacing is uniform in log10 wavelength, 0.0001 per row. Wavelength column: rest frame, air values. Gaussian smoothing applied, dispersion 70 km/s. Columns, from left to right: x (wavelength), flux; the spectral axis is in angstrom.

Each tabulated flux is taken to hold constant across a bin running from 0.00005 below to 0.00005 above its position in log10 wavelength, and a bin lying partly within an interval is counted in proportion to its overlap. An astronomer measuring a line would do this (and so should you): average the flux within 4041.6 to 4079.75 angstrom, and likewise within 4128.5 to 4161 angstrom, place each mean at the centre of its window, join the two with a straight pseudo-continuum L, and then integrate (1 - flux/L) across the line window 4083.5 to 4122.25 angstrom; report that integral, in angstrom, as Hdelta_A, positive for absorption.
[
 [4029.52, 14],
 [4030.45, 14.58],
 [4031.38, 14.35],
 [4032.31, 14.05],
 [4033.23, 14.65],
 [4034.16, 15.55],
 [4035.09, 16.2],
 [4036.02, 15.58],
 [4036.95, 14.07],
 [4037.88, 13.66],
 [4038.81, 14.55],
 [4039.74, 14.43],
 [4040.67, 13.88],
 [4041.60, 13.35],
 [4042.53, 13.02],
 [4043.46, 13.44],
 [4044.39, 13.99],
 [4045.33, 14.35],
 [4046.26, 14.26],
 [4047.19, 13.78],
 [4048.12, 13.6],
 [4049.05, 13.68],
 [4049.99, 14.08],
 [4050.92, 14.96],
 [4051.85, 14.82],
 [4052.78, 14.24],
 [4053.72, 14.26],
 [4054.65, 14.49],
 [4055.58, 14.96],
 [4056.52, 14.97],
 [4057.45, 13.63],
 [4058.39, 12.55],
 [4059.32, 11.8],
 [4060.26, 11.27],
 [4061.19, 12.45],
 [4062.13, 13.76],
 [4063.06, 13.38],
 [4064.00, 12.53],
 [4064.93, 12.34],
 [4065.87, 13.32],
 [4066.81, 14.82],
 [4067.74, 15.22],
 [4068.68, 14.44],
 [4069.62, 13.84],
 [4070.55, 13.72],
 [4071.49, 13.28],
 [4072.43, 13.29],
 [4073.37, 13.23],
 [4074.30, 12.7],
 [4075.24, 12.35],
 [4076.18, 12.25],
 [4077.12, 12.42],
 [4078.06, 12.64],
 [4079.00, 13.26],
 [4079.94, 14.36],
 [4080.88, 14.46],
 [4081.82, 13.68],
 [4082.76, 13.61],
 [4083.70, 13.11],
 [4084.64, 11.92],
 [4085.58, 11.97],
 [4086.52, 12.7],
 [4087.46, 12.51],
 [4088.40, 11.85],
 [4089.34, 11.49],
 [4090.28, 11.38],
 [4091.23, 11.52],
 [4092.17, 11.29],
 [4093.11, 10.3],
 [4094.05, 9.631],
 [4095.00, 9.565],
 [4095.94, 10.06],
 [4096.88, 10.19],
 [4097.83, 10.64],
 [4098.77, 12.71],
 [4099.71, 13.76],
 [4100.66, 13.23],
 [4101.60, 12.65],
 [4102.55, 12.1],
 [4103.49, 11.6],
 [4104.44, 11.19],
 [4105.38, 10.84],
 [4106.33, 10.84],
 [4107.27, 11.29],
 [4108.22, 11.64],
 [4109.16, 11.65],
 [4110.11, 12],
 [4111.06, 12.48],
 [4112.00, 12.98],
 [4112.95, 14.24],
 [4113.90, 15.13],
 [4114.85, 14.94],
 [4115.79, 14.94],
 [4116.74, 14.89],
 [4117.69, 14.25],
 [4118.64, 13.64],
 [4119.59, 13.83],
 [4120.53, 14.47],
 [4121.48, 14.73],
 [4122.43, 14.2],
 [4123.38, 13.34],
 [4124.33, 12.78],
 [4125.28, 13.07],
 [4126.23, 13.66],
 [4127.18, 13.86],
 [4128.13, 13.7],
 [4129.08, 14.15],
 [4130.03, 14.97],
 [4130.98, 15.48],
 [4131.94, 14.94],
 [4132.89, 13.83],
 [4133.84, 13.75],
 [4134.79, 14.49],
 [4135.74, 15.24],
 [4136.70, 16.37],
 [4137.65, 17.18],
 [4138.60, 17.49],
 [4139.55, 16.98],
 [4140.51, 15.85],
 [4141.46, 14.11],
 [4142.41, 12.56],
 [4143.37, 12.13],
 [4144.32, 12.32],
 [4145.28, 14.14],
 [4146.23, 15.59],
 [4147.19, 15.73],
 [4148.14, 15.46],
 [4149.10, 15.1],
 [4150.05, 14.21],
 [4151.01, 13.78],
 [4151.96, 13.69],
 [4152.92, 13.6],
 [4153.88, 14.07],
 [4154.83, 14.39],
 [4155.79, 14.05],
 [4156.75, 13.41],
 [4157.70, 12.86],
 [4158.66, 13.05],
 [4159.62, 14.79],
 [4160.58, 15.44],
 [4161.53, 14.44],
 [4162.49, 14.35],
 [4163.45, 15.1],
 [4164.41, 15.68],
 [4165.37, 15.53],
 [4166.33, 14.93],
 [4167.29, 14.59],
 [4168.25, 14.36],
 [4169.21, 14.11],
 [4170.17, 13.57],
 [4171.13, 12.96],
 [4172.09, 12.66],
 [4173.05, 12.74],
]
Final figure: 4.7 angstrom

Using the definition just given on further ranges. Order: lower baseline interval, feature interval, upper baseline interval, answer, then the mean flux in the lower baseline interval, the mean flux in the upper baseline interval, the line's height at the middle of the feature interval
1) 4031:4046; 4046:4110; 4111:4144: 7.3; 14.3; 14.4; 14.4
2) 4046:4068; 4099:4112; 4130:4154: 2.1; 13.7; 14.7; 14.3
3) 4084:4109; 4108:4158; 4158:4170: -3.9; 11.5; 14.6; 13.2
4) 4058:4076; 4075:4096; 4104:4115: 1.1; 13.2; 12.4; 12.8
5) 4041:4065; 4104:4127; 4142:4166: 1.3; 13.6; 14.2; 14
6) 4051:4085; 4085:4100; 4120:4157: 2.7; 13.4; 14.4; 13.8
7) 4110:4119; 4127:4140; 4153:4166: -0.9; 14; 14.4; 14.2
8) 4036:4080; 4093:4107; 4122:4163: 2.7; 13.6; 14.4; 14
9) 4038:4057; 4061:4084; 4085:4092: -1.1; 14.1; 11.9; 12.8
